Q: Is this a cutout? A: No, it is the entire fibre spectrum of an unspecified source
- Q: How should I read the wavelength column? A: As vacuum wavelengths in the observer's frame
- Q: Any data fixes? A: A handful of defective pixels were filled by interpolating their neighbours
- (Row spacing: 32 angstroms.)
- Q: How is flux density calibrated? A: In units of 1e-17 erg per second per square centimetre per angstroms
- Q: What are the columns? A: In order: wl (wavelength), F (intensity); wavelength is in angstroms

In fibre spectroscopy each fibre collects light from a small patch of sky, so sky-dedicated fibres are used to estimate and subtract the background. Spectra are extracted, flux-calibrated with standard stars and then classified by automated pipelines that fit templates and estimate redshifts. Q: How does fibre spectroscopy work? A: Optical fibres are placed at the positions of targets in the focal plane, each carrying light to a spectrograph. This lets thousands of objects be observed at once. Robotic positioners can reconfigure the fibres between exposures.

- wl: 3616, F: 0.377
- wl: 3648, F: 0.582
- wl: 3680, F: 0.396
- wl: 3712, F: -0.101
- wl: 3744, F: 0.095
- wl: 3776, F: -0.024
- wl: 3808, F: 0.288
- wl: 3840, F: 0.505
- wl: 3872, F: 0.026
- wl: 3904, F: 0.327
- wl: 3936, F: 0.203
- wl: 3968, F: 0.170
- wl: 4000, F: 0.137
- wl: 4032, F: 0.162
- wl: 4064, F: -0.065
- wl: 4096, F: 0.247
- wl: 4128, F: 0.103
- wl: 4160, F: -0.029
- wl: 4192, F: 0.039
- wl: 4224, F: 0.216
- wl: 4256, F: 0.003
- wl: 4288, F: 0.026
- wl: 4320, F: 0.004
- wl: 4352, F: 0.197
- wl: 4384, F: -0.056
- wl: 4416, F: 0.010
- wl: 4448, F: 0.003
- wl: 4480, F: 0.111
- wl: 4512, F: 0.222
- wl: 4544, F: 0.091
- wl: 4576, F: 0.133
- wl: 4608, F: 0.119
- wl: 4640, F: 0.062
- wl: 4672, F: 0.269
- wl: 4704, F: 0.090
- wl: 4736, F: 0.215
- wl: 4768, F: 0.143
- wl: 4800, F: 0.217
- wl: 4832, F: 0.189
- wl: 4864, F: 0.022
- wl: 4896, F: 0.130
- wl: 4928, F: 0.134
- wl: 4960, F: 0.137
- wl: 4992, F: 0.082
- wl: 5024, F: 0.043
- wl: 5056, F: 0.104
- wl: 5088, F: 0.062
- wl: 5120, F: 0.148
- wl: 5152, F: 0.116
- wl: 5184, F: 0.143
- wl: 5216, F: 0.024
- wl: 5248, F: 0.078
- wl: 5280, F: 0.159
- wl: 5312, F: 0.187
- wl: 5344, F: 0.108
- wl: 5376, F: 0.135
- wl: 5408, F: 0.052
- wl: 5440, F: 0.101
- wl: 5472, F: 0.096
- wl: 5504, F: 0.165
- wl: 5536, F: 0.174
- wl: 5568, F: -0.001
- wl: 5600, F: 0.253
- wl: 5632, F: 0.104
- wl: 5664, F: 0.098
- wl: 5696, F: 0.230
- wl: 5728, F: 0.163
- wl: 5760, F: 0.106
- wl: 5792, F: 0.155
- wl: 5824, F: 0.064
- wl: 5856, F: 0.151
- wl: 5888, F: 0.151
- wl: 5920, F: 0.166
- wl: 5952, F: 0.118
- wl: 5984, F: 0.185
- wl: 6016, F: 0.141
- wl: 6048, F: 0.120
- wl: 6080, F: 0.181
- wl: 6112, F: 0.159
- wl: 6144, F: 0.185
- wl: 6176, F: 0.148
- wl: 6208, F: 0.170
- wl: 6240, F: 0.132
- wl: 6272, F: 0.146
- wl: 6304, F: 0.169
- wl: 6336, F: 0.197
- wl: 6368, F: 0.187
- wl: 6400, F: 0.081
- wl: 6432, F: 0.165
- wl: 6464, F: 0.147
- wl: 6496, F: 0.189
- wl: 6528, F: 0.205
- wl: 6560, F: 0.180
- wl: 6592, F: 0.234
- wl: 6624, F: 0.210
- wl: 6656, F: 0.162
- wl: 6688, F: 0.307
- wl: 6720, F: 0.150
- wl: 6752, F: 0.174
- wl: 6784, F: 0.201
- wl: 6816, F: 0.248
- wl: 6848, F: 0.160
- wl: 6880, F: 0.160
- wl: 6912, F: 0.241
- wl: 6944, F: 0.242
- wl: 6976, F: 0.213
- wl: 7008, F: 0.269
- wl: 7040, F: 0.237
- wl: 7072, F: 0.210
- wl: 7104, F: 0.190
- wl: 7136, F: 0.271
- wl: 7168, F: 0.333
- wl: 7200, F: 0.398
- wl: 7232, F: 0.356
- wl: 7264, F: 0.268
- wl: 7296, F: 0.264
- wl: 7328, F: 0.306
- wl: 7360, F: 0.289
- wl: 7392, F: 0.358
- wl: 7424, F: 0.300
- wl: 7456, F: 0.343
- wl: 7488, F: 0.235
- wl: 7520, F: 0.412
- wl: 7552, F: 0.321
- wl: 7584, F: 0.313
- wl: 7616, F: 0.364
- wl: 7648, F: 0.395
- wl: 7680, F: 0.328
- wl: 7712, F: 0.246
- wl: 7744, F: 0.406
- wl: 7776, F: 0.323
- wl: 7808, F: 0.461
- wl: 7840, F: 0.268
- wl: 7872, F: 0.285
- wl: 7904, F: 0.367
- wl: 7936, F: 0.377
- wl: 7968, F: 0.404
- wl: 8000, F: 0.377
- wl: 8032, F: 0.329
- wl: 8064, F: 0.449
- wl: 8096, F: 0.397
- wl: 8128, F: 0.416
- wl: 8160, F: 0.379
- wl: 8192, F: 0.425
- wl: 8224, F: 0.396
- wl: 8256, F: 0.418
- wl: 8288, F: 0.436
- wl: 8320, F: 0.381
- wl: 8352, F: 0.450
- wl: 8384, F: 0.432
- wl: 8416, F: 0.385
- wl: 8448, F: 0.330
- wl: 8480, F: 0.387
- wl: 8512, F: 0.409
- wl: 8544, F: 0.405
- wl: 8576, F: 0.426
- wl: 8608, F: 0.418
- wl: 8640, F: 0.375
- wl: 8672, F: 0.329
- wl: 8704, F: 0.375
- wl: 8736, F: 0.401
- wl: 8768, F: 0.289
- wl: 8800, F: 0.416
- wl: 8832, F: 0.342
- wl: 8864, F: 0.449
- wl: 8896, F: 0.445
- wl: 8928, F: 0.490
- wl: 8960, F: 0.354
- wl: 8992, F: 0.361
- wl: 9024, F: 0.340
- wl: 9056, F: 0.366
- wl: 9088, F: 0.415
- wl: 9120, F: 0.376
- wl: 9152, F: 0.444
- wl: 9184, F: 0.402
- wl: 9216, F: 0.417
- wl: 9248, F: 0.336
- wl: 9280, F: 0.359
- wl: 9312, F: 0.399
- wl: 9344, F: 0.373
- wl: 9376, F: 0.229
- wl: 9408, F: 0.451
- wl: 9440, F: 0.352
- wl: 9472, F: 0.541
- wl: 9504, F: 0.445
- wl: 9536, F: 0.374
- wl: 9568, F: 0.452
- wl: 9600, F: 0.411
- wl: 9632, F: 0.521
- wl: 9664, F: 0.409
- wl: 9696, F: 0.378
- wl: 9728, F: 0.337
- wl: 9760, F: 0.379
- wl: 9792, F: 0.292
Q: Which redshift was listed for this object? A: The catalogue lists 0.791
